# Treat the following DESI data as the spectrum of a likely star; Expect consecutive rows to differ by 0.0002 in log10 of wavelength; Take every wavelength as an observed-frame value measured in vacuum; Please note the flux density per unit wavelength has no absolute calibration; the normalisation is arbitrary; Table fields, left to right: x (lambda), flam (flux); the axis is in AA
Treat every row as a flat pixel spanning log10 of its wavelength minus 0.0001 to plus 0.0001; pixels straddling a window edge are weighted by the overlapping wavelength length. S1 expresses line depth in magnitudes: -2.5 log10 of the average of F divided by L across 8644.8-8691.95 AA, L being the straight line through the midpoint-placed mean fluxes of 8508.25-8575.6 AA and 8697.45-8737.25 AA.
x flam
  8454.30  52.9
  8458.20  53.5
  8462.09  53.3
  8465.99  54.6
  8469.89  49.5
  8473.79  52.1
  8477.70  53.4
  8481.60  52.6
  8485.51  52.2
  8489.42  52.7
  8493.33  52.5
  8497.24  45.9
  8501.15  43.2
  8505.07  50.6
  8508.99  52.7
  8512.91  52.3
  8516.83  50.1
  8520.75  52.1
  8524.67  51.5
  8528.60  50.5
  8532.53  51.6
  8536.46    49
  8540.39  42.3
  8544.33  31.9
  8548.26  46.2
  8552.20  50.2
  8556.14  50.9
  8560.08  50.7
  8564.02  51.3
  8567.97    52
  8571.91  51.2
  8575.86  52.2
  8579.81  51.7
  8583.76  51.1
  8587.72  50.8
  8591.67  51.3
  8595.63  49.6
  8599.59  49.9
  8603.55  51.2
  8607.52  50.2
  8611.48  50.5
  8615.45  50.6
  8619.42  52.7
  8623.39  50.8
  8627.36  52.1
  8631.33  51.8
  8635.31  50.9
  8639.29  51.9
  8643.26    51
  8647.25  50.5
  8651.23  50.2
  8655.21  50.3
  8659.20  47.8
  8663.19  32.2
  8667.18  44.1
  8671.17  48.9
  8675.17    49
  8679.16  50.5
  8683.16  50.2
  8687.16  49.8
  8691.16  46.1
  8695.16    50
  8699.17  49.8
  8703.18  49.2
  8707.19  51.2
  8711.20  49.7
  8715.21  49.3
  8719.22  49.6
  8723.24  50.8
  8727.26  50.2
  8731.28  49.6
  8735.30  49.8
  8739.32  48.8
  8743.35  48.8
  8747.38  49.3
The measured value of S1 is 0.05 mag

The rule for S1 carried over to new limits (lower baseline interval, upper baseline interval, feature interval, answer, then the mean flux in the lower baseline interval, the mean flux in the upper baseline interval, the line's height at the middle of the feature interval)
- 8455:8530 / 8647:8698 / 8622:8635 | -0.065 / 51.4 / 47.6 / 48.5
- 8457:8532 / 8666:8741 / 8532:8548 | 0.176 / 51.3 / 49.4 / 50.9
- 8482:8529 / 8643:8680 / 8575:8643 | -0.061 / 50.6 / 47.2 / 48.3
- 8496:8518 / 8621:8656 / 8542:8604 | 0.016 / 49.2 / 51.1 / 50.2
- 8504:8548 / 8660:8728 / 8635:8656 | -0.056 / 48.5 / 48.2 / 48.3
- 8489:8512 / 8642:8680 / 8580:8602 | -0.052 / 49.5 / 47.3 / 48.3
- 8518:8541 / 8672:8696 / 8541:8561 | 0.100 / 50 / 49.2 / 49.9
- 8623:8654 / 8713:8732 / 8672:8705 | 0.024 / 51.2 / 49.9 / 50.4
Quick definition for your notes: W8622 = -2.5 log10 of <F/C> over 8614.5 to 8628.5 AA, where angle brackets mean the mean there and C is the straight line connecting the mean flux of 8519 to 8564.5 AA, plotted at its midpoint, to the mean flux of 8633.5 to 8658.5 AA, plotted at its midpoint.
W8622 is -0.03 mag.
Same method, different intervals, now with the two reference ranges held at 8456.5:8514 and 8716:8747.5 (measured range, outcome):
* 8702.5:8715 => -0.005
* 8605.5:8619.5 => -0.006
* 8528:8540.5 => 0.044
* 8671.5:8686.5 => 0.005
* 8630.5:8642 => -0.025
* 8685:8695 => 0.034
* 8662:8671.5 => 0.209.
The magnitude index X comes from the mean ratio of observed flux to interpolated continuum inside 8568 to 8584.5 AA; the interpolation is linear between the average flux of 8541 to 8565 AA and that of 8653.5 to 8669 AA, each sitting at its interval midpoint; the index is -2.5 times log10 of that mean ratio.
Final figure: -0.13 mag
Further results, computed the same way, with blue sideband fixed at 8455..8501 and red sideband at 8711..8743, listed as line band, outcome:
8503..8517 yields 0.00 mag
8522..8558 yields 0.09 mag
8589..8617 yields 0.00 mag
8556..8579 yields -0.01 mag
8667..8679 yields 0.04 mag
